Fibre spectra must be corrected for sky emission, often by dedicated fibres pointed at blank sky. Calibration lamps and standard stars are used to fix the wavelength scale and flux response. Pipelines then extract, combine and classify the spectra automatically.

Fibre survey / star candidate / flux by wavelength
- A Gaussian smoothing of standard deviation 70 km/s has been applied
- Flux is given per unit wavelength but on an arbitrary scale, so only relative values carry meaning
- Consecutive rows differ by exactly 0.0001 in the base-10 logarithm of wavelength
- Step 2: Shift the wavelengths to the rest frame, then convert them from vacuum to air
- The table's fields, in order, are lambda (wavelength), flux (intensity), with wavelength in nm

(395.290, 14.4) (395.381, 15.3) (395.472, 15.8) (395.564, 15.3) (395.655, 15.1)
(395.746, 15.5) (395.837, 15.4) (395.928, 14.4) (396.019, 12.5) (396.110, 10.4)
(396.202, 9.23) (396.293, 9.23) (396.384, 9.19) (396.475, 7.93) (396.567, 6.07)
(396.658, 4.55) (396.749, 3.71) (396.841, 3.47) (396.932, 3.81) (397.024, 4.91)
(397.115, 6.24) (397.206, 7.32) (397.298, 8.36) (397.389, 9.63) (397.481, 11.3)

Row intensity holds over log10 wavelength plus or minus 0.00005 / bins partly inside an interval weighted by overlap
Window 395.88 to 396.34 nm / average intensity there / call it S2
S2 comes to 11.2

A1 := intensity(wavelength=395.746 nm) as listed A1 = 15.5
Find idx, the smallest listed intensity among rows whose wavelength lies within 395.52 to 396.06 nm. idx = 12.5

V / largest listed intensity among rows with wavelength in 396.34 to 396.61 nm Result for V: 9.19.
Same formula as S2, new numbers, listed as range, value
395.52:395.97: 15.2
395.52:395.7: 15.2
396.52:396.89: 4.45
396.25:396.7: 7.41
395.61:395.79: 15.3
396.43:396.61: 6.98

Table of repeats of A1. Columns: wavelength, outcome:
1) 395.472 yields 15.8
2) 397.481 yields 11.3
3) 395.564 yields 15.3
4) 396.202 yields 9.23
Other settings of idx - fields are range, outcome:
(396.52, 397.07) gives 3.47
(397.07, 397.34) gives 6.24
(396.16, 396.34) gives 9.23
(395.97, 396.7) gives 4.55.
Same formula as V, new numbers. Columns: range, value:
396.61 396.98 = 4.55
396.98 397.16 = 6.24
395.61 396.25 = 15.5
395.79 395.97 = 15.4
